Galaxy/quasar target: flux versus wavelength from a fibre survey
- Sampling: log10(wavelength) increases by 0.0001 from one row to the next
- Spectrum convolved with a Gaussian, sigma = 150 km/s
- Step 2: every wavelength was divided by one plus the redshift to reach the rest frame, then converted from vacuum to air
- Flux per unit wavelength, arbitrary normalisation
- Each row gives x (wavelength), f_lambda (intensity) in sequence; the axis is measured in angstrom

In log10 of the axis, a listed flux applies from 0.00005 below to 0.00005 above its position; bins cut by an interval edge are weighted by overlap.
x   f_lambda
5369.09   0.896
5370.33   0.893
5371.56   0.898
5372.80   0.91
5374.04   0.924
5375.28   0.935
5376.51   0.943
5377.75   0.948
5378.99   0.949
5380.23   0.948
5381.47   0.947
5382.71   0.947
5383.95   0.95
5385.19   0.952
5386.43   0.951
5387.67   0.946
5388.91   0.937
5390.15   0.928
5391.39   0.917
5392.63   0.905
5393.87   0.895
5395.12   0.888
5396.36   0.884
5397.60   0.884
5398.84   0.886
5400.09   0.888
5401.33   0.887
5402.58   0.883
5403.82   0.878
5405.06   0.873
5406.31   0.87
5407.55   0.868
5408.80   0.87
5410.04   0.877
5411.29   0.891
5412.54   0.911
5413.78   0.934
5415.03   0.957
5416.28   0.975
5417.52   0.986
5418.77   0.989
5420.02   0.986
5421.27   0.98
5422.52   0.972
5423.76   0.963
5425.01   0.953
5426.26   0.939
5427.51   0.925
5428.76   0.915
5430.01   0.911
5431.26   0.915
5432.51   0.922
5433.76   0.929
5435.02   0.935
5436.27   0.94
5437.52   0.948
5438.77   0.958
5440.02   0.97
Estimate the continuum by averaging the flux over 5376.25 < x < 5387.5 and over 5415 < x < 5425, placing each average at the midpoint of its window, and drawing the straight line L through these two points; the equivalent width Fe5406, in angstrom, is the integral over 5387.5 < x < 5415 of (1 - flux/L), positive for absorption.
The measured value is 1.9 angstrom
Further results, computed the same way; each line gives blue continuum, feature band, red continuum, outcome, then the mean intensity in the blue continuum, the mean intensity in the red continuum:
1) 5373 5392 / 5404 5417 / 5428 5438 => 0.4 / 0.941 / 0.926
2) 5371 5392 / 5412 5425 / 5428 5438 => -0.5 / 0.937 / 0.926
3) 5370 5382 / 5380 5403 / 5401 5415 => -0.2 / 0.93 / 0.889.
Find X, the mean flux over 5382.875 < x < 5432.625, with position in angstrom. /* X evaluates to 0.921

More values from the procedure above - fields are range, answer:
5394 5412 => 0.881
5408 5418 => 0.923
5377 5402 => 0.922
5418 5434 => 0.947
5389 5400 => 0.9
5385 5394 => 0.93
